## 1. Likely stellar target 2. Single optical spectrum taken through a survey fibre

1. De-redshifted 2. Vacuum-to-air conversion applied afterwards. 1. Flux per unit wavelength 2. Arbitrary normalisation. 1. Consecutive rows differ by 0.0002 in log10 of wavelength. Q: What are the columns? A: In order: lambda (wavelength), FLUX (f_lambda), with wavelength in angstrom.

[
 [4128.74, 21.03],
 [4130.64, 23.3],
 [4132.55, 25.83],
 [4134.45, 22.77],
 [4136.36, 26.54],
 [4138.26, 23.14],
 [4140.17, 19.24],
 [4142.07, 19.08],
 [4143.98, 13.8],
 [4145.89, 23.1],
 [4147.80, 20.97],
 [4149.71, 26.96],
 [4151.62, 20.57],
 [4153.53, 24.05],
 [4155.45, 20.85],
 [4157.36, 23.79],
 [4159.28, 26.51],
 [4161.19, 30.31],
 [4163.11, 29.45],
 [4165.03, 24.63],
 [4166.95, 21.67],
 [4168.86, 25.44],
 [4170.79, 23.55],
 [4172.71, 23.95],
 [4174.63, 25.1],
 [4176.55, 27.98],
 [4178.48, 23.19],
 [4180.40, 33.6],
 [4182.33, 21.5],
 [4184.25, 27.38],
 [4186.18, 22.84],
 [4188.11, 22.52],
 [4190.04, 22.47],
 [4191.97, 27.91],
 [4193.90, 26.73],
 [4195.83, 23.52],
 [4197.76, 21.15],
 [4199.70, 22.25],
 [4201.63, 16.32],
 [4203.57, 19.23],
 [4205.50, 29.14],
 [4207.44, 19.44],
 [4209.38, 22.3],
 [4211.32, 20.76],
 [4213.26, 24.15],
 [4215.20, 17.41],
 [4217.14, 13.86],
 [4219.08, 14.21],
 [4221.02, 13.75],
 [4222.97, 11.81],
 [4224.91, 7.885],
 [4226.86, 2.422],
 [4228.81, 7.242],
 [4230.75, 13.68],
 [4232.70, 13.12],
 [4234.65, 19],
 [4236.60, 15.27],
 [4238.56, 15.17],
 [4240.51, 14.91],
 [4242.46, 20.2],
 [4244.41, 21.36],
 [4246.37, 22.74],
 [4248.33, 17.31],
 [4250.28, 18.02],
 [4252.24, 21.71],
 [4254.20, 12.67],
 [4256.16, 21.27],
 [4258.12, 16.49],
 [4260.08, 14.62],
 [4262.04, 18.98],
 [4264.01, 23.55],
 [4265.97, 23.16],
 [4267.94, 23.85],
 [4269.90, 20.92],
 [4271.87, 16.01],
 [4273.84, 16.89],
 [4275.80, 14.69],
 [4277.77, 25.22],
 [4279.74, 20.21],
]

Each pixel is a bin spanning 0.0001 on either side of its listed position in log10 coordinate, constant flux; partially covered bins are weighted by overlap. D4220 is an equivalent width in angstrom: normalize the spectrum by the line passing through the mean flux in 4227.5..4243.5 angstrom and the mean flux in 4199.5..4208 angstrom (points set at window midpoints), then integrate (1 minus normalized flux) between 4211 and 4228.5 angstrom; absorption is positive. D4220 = 4.59 angstrom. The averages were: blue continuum 21.3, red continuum 14.6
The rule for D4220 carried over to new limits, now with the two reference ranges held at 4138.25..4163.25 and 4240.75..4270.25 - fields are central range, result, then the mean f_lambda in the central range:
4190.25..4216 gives -1.4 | 22.4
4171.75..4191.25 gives -2.9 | 25.1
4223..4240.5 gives 7.2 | 11.9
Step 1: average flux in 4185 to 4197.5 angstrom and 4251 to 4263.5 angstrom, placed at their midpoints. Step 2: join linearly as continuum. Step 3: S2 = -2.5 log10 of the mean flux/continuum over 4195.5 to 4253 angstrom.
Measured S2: 0.215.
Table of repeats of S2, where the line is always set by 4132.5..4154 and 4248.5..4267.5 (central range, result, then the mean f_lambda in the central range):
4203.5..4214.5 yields -0.12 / 22.6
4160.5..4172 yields -0.20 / 25.7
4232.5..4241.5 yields 0.24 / 15.7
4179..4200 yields -0.19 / 24.8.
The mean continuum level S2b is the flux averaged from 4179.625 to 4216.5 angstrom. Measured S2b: 23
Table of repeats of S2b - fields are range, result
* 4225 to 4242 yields 12.6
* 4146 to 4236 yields 21.2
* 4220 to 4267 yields 16.1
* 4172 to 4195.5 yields 25.4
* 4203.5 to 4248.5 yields 16.4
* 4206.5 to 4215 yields 21.3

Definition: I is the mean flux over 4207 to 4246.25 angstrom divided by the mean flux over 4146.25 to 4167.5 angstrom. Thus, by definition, 0.63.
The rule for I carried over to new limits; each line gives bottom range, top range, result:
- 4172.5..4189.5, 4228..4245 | 0.61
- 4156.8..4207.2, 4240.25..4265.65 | 0.77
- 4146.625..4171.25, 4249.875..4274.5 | 0.78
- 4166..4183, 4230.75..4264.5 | 0.71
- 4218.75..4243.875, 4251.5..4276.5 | 1.44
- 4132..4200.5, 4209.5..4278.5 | 0.71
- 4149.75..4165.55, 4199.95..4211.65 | 0.85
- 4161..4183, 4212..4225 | 0.60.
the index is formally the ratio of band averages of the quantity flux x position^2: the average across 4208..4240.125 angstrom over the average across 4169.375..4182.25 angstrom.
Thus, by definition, 0.58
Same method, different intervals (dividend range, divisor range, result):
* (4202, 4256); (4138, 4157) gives 0.82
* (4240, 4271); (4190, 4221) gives 0.95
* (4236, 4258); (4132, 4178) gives 0.80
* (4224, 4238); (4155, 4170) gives 0.46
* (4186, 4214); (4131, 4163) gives 1.01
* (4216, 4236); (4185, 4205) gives 0.53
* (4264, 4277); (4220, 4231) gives 2.18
